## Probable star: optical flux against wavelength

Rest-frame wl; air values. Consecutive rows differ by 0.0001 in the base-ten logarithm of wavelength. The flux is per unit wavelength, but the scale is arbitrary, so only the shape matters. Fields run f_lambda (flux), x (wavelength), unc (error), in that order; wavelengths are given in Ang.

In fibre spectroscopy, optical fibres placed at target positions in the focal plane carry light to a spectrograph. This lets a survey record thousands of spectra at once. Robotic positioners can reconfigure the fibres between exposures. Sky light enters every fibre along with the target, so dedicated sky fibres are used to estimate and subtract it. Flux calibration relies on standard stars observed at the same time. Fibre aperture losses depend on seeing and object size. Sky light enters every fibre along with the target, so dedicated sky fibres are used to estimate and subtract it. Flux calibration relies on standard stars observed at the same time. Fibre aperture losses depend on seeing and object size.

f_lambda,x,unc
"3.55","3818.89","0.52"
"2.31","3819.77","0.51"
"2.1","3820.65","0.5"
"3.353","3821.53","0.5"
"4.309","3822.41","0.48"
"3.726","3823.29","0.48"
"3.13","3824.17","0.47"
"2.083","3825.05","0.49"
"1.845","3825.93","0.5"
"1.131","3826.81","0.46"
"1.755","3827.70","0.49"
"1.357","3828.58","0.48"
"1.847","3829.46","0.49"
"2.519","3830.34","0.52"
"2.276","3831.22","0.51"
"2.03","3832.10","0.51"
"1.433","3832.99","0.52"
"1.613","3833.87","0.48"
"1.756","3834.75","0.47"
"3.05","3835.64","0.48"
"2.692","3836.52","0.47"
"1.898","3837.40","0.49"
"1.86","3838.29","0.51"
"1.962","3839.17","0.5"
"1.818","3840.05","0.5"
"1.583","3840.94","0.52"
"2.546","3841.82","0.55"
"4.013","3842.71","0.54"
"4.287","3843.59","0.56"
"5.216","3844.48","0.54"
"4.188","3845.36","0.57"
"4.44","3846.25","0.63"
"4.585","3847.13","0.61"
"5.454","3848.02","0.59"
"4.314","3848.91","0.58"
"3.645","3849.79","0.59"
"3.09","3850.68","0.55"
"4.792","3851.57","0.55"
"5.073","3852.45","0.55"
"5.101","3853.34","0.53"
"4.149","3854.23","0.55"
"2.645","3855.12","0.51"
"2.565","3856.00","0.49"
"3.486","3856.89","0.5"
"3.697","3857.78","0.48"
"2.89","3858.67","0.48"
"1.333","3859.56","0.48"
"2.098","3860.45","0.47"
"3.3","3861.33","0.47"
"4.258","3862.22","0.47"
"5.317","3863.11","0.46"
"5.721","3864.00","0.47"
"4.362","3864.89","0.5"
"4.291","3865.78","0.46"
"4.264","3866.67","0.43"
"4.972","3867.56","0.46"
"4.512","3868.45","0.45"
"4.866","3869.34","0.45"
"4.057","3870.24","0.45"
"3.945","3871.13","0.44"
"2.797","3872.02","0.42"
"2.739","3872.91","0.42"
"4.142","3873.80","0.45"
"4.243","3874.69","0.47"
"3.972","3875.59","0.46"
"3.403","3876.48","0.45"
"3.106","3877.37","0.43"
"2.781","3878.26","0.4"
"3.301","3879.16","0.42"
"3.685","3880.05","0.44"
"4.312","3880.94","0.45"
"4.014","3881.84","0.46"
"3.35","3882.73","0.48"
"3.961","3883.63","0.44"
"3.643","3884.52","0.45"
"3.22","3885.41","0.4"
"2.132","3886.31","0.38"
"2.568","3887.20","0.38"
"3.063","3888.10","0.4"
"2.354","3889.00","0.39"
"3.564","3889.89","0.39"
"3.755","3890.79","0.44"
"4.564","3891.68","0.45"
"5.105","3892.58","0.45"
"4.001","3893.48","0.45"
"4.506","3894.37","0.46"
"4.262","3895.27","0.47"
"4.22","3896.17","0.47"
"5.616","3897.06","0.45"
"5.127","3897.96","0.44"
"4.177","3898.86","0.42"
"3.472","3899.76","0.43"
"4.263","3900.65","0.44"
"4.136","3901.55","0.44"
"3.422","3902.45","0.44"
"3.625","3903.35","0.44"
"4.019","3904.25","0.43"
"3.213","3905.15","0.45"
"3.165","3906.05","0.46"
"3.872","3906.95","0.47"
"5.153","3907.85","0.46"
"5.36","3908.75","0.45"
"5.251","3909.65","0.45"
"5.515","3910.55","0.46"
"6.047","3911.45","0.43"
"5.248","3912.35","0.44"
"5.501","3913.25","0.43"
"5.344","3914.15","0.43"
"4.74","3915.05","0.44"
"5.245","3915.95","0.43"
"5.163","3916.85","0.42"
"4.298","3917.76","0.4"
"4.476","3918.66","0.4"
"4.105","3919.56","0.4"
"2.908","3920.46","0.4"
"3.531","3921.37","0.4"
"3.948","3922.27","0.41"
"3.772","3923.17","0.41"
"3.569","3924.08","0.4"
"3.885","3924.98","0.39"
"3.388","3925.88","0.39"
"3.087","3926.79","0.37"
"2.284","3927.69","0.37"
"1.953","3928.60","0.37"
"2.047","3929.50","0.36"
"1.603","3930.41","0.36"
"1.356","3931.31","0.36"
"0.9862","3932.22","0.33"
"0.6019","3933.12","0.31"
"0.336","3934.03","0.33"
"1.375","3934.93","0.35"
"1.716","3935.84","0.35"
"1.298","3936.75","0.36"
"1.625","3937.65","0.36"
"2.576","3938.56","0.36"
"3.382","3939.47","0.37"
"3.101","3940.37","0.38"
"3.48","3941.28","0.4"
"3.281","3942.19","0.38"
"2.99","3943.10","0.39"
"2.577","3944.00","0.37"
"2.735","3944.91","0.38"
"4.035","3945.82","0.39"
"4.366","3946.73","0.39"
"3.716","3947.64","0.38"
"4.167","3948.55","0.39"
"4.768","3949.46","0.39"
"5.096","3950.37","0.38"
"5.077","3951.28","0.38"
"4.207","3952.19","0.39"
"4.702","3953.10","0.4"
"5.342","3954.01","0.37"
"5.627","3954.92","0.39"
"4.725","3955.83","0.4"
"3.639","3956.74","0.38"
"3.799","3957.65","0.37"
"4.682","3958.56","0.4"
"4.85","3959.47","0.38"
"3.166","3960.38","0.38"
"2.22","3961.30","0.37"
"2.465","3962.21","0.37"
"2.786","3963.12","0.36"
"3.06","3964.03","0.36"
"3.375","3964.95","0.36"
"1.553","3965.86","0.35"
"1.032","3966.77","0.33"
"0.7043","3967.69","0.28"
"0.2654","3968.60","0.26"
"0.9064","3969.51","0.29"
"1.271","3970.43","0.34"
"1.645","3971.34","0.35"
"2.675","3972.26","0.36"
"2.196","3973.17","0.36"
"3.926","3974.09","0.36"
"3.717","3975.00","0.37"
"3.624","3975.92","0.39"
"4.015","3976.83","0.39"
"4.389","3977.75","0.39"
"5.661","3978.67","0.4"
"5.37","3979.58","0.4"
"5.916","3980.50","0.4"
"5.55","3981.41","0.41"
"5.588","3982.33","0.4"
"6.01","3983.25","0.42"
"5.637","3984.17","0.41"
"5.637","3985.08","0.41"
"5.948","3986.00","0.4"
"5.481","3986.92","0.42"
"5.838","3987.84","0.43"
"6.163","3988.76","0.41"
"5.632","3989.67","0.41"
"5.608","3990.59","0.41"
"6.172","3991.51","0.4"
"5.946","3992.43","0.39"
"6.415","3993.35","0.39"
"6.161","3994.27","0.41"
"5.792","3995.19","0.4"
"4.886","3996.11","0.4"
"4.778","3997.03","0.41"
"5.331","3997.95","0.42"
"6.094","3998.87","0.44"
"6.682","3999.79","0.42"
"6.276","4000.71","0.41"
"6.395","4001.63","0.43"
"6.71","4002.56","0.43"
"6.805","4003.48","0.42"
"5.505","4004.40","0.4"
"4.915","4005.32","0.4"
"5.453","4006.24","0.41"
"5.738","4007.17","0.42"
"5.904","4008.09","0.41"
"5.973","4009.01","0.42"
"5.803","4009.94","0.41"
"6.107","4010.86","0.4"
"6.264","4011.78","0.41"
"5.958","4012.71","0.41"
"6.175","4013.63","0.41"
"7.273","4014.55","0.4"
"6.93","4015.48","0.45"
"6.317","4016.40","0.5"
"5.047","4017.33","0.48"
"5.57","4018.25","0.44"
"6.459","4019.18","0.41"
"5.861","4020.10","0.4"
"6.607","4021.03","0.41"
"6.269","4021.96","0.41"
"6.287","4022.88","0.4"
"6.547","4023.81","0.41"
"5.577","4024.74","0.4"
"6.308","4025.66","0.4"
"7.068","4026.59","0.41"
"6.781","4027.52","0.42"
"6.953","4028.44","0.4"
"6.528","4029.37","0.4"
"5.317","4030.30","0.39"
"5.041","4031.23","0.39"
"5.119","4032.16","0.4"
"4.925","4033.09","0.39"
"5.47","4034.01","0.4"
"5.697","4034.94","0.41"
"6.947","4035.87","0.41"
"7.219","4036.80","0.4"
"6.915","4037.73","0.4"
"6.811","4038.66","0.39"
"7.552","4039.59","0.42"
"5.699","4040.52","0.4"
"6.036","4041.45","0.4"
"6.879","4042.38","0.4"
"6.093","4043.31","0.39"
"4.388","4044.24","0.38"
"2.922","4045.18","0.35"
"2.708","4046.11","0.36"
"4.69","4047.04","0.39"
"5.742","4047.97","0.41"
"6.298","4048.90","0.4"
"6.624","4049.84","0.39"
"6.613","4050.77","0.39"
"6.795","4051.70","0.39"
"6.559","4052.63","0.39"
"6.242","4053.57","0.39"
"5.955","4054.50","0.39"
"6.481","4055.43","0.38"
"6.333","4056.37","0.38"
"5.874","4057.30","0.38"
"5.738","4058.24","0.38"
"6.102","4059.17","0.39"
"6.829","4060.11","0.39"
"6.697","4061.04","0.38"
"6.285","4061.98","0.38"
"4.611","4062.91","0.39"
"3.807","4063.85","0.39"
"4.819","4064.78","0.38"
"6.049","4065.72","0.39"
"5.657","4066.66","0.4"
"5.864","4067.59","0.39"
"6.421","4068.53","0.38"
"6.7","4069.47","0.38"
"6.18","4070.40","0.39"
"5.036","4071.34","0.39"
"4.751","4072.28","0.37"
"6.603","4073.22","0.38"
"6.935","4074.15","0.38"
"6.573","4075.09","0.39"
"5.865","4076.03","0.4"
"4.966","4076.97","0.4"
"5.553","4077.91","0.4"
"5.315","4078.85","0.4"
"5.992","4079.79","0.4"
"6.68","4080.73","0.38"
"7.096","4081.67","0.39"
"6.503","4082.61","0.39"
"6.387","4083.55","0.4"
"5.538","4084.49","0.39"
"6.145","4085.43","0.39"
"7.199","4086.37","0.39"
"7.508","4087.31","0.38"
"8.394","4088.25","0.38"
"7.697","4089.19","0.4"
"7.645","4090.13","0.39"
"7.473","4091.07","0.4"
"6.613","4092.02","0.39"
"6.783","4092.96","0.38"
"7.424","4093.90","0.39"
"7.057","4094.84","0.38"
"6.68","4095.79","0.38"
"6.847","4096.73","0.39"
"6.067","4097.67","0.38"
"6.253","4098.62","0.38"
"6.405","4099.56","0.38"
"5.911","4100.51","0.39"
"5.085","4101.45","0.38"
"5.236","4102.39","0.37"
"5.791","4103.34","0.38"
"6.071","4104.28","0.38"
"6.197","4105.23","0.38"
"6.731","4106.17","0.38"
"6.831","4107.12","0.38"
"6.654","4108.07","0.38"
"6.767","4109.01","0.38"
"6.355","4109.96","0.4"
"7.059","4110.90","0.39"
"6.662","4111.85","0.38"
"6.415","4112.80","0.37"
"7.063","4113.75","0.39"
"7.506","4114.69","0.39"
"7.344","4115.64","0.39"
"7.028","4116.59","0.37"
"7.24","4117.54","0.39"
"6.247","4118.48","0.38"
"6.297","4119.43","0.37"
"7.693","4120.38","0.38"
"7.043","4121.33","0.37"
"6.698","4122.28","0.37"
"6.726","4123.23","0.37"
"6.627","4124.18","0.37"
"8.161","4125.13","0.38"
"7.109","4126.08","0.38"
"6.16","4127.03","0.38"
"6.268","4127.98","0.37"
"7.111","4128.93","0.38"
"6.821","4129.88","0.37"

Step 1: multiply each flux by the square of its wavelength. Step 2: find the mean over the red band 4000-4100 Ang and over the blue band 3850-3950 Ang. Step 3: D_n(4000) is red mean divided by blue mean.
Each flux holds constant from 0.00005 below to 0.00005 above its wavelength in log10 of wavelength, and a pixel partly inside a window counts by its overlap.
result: 1.82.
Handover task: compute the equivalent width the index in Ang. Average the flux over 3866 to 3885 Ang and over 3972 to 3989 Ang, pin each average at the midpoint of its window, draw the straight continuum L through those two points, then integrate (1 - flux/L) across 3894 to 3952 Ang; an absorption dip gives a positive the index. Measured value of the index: 8.7 Ang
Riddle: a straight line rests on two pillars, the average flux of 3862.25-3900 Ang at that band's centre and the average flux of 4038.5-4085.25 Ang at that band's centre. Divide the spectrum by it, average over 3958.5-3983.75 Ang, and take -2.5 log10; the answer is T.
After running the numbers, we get 0.440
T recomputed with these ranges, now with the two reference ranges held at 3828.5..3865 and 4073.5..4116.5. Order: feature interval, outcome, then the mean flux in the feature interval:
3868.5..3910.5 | -0.01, 3.88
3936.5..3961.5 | 0.22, 3.8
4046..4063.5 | 0.00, 6.01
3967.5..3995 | 0.13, 4.52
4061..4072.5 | 0.11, 5.58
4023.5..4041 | -0.09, 6.23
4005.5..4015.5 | -0.12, 6.07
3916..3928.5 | 0.15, 3.72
